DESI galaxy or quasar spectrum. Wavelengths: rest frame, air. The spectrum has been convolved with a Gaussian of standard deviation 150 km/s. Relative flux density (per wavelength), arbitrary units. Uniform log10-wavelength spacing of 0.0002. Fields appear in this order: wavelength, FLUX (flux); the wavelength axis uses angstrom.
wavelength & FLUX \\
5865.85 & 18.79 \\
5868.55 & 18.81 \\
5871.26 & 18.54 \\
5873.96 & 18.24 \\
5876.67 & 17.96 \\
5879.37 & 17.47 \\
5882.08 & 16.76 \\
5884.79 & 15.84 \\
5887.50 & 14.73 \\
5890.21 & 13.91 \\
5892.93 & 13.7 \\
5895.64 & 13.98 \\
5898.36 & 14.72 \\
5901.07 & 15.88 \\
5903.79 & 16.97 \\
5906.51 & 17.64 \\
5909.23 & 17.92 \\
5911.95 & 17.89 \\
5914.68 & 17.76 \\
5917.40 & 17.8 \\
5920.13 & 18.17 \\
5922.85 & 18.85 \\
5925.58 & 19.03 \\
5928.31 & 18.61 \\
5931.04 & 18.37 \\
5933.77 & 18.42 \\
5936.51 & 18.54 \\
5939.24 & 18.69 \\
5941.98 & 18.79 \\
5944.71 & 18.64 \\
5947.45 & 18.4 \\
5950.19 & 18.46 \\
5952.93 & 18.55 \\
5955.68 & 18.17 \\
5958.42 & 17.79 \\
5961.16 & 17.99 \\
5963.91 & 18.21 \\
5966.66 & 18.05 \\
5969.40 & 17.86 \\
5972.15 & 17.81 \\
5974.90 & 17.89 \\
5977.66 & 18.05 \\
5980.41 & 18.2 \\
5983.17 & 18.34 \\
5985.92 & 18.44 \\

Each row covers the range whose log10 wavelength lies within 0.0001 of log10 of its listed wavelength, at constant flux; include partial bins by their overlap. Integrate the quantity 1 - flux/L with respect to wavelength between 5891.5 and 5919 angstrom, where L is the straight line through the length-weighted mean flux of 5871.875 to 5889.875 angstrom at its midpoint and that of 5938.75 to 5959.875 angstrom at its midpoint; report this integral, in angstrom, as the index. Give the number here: 1.5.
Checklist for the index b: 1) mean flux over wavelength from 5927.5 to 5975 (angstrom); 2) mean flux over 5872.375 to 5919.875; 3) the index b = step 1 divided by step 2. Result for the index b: 1.11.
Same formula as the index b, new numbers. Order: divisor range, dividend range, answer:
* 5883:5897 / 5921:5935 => 1.29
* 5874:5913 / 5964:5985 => 1.12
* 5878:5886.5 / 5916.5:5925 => 1.11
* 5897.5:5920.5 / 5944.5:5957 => 1.07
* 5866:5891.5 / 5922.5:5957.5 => 1.09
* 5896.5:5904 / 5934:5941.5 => 1.19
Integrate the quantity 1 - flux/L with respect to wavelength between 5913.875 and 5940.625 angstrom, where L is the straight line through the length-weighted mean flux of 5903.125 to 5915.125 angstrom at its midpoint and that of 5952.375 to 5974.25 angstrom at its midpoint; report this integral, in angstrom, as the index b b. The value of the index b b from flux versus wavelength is -1.0 angstrom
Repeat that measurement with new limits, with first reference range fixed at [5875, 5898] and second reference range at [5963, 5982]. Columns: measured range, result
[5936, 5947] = -1.0 angstrom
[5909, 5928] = -2.1 angstrom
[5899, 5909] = -0.5 angstrom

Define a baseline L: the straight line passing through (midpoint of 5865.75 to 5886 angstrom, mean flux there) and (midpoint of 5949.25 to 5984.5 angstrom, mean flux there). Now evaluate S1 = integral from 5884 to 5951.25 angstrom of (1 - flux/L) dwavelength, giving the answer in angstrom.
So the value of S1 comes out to 2.4 angstrom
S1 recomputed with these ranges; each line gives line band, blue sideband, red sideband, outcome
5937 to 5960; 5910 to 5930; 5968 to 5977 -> -0.5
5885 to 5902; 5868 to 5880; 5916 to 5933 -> 3.5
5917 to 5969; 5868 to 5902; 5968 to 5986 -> -3.2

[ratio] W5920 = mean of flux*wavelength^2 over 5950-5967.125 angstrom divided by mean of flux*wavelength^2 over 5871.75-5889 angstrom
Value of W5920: 1.10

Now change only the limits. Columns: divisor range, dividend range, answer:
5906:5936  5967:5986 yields 1.01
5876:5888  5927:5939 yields 1.13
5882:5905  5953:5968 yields 1.23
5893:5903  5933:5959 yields 1.26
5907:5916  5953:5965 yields 1.03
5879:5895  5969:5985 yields 1.22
